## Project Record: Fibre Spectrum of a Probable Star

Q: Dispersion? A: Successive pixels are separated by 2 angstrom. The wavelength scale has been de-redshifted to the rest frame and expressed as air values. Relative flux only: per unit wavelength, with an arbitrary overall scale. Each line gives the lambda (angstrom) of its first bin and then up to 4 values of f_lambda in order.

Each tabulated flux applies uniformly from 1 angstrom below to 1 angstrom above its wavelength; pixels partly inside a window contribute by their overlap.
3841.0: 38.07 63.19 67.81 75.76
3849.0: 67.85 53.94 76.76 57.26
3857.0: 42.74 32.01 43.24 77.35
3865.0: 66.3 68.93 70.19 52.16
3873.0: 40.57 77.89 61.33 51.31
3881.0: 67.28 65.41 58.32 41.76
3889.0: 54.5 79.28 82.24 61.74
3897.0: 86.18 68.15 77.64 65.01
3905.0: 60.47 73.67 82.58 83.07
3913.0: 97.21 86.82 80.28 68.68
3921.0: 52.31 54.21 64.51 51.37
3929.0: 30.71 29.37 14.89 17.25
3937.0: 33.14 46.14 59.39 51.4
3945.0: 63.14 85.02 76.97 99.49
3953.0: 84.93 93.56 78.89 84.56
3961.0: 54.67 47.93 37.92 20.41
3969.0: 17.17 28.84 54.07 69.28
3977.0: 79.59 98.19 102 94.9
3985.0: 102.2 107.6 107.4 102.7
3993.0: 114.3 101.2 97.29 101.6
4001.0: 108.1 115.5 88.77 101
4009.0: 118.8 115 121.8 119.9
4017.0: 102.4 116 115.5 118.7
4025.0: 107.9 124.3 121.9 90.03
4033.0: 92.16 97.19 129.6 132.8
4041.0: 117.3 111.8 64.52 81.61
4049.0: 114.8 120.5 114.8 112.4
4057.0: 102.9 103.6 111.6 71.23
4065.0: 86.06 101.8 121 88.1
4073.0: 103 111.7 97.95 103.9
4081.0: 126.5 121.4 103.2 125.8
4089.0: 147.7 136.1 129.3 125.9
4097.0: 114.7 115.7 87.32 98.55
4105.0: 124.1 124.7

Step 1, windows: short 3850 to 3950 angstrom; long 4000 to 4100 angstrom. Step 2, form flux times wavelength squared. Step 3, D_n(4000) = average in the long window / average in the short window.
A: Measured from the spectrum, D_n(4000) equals 2.0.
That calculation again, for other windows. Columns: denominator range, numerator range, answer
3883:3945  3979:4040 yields 1.89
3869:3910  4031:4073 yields 1.71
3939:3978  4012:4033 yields 1.88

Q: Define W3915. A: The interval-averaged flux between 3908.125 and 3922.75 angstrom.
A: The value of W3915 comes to 77.4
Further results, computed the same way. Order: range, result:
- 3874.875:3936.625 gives 62.2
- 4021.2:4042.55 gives 113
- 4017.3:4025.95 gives 114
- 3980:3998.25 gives 103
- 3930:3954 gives 55.1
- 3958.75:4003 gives 79.5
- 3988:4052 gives 109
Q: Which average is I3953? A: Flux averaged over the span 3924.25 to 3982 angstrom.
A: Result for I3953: 57.7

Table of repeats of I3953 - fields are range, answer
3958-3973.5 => 42.8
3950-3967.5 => 68.3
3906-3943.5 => 56.8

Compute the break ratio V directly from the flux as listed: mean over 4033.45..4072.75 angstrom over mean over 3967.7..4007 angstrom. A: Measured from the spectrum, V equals 1.2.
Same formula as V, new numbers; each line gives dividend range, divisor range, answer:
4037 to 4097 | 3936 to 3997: 1.50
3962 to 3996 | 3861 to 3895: 1.20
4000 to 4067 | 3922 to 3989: 1.73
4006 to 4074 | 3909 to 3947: 1.91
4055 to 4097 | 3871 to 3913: 1.65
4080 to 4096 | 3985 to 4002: 1.21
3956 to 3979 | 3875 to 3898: 0.83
